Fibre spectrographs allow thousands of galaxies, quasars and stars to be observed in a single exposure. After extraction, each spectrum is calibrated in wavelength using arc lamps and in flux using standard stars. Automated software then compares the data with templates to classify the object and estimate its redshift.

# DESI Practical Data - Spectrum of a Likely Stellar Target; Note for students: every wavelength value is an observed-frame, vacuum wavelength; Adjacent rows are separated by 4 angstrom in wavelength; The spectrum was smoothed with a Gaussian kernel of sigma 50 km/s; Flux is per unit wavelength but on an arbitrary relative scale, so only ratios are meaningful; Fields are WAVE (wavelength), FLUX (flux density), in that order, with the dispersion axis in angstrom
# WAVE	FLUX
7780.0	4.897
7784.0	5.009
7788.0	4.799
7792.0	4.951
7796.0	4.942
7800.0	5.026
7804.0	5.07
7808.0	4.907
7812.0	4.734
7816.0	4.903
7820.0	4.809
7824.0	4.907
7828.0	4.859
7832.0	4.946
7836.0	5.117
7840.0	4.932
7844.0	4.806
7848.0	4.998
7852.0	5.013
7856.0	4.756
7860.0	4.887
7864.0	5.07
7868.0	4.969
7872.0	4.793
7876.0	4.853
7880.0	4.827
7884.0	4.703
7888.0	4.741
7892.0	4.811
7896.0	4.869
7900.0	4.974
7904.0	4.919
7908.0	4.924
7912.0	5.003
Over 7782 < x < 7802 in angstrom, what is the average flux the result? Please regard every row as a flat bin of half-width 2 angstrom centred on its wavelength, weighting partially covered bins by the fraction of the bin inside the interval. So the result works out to 4.95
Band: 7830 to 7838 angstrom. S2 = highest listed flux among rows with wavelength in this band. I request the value 5.117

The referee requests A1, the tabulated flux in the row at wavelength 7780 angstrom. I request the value 4.897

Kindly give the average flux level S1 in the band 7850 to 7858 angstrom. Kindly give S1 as 4.88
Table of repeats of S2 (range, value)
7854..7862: 4.887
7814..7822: 4.903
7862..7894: 5.07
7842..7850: 4.998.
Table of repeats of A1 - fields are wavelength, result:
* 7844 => 4.806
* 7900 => 4.974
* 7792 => 4.951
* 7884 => 4.703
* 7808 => 4.907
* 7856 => 4.756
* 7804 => 5.07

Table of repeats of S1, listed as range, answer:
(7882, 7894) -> 4.75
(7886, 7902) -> 4.85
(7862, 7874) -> 4.94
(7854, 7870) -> 4.92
